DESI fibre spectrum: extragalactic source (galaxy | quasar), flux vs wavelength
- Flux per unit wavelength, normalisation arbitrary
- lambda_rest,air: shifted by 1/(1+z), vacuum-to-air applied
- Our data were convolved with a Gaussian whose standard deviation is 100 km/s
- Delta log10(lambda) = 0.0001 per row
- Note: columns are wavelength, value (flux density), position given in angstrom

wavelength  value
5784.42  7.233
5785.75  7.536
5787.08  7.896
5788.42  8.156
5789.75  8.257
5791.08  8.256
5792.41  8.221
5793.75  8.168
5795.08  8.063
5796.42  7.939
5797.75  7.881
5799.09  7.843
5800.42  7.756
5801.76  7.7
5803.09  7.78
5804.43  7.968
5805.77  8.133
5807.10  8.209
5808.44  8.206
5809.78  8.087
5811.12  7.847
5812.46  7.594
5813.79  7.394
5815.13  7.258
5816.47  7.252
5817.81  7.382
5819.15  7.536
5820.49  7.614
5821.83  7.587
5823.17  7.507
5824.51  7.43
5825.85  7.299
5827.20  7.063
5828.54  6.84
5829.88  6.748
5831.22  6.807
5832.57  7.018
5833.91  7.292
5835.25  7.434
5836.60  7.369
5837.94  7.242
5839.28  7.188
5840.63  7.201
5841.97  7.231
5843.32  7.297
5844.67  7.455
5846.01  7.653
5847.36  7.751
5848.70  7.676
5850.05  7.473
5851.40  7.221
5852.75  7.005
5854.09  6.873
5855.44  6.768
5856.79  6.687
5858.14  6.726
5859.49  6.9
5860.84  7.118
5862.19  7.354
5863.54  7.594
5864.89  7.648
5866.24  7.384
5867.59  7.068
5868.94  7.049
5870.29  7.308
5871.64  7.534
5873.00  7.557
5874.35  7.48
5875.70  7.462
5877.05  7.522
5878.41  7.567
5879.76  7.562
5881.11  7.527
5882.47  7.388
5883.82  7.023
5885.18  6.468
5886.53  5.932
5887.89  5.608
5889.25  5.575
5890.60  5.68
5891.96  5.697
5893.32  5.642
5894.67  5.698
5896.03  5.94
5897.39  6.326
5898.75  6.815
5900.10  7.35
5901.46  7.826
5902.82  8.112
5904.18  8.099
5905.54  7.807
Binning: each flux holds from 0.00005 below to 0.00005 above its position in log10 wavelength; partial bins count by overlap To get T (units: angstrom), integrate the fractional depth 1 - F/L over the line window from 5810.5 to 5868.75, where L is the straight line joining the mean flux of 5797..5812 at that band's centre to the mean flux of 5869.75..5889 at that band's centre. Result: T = 2.1 angstrom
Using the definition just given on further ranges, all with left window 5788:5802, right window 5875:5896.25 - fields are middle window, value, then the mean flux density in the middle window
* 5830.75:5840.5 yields 0.2 angstrom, 7.2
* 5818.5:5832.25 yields 0.5 angstrom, 7.23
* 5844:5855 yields -0.4 angstrom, 7.38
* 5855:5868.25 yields -0.4 angstrom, 7.13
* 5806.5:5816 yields 0.0 angstrom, 7.78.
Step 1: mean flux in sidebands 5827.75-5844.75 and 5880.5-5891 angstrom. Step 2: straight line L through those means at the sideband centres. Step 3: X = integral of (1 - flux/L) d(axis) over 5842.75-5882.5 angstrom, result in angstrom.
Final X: -3.35 angstrom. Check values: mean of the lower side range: 7.15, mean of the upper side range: 6.41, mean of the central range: 7.32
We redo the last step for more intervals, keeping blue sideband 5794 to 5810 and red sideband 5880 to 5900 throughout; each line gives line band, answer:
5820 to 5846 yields 0.44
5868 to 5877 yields -1.04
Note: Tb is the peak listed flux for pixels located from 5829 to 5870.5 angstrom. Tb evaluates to 7.751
